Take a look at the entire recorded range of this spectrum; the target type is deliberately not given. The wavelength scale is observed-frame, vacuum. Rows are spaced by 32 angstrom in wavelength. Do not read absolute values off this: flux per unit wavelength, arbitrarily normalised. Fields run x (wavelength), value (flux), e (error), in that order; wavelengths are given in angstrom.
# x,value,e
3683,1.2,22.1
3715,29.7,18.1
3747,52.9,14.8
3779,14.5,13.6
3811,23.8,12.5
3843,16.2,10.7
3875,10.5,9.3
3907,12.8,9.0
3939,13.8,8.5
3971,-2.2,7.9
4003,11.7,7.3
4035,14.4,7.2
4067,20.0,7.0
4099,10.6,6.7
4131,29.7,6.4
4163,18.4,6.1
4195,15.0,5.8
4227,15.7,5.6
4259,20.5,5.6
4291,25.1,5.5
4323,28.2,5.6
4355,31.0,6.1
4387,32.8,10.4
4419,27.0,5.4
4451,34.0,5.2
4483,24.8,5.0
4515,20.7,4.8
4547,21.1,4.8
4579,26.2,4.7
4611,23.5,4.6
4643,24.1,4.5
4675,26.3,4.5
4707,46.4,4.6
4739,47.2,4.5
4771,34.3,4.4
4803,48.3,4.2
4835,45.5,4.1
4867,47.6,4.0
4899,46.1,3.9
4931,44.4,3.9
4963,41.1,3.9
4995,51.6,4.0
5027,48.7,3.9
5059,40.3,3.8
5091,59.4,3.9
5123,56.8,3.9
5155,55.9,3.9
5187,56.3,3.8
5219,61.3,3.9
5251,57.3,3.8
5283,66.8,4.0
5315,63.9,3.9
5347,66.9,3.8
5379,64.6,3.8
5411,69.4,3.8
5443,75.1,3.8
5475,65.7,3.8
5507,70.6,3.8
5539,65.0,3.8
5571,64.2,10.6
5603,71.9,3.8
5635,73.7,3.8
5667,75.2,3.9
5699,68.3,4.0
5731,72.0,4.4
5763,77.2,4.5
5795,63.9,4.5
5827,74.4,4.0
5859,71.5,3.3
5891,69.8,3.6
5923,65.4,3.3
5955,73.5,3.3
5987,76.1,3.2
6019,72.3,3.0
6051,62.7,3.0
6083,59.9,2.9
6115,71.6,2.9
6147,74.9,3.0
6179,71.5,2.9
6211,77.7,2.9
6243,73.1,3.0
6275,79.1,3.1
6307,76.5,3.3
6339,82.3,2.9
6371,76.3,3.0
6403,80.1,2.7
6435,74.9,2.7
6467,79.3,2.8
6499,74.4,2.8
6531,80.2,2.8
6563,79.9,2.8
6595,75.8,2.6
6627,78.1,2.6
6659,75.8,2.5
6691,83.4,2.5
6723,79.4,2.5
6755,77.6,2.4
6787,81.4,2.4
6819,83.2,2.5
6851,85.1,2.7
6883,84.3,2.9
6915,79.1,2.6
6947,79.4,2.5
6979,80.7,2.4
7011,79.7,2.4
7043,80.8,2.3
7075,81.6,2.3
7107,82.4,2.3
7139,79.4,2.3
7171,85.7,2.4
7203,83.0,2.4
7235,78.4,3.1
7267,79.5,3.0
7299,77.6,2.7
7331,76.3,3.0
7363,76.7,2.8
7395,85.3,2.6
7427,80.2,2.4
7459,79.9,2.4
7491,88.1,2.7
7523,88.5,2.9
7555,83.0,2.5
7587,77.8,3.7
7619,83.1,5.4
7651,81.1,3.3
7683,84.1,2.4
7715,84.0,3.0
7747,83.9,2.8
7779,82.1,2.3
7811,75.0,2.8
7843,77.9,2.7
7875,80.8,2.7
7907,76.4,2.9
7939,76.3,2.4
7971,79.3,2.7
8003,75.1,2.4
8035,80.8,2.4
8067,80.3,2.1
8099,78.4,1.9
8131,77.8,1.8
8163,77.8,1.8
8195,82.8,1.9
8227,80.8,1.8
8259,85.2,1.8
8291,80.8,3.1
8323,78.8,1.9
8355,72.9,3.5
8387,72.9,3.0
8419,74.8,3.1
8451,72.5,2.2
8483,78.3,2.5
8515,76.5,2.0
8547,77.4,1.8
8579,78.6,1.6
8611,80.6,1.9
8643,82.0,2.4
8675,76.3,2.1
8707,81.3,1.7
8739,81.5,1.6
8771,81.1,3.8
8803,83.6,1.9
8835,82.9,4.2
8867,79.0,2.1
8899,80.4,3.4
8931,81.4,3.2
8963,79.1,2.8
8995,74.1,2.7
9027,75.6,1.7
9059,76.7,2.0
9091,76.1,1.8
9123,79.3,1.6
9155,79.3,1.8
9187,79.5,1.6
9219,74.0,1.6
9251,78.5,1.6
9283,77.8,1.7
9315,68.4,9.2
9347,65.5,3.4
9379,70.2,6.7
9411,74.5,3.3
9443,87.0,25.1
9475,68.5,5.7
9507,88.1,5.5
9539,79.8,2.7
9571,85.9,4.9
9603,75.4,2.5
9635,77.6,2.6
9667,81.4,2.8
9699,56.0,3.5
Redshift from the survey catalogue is 0.18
